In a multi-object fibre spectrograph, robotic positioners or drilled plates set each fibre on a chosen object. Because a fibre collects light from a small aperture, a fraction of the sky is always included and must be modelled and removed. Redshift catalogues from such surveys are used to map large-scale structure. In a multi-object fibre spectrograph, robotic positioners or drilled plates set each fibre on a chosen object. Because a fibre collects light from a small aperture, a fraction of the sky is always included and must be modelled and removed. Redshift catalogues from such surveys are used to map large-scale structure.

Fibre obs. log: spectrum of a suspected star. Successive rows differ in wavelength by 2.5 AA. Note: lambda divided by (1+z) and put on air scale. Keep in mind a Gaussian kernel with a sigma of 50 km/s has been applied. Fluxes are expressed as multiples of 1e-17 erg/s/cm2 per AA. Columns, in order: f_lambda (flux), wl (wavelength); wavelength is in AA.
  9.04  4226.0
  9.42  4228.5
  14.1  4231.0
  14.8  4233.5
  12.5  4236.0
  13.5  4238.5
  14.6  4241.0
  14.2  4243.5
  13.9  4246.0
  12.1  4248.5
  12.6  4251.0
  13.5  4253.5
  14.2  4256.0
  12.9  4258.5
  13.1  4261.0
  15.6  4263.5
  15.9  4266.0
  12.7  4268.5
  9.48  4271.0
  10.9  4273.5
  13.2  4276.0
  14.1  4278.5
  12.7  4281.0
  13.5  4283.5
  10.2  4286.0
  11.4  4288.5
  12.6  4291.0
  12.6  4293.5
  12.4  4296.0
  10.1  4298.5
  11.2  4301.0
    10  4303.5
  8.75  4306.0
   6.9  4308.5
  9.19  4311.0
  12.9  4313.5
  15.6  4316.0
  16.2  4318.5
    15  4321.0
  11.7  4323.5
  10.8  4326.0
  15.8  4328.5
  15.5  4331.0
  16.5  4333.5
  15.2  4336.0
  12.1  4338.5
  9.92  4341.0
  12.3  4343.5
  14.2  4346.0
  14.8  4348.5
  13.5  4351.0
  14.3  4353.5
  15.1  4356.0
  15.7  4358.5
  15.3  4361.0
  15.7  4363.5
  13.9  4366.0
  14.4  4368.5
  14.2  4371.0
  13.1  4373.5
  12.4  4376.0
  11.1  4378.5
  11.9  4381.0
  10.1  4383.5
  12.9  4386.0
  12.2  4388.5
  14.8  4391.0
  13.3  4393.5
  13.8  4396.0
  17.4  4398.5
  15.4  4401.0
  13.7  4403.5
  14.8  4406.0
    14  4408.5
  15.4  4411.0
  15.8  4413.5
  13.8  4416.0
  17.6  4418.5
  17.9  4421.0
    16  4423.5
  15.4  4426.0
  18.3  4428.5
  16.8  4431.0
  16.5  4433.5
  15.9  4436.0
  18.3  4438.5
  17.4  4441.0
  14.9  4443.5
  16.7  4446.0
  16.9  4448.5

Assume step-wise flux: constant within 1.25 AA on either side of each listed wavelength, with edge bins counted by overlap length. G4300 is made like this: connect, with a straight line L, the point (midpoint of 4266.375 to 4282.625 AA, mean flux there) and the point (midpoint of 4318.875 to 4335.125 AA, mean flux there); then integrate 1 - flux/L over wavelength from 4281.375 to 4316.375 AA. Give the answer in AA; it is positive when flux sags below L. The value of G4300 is 5.6 AA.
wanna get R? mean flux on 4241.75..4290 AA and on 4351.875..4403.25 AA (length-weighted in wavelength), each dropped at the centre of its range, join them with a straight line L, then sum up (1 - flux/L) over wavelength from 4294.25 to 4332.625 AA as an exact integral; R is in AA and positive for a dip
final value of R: 3.4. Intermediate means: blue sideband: 13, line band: 12.2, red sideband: 13.8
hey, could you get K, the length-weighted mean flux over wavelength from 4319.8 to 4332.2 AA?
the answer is 13.7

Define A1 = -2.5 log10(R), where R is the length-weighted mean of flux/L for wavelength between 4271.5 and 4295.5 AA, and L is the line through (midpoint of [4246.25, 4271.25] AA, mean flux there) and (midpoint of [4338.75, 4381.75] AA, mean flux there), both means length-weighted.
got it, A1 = 0.10 mag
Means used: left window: 13.4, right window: 13.6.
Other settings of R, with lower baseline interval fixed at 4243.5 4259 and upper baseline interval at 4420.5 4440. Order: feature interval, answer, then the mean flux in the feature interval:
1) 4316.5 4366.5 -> 2.9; 14.2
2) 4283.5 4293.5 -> 1.6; 11.8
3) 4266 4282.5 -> 1.5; 12.5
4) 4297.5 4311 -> 4.7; 9.36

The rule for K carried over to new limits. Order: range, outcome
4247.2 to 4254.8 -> 12.8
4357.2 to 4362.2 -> 15.5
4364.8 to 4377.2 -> 13.6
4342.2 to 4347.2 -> 13.2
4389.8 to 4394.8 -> 14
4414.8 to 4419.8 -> 15.7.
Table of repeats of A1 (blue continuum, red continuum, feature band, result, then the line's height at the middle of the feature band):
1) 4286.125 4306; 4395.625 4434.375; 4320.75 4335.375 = -0.141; 12.5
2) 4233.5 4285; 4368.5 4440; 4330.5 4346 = 0.042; 14.1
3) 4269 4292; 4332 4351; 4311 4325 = -0.063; 13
